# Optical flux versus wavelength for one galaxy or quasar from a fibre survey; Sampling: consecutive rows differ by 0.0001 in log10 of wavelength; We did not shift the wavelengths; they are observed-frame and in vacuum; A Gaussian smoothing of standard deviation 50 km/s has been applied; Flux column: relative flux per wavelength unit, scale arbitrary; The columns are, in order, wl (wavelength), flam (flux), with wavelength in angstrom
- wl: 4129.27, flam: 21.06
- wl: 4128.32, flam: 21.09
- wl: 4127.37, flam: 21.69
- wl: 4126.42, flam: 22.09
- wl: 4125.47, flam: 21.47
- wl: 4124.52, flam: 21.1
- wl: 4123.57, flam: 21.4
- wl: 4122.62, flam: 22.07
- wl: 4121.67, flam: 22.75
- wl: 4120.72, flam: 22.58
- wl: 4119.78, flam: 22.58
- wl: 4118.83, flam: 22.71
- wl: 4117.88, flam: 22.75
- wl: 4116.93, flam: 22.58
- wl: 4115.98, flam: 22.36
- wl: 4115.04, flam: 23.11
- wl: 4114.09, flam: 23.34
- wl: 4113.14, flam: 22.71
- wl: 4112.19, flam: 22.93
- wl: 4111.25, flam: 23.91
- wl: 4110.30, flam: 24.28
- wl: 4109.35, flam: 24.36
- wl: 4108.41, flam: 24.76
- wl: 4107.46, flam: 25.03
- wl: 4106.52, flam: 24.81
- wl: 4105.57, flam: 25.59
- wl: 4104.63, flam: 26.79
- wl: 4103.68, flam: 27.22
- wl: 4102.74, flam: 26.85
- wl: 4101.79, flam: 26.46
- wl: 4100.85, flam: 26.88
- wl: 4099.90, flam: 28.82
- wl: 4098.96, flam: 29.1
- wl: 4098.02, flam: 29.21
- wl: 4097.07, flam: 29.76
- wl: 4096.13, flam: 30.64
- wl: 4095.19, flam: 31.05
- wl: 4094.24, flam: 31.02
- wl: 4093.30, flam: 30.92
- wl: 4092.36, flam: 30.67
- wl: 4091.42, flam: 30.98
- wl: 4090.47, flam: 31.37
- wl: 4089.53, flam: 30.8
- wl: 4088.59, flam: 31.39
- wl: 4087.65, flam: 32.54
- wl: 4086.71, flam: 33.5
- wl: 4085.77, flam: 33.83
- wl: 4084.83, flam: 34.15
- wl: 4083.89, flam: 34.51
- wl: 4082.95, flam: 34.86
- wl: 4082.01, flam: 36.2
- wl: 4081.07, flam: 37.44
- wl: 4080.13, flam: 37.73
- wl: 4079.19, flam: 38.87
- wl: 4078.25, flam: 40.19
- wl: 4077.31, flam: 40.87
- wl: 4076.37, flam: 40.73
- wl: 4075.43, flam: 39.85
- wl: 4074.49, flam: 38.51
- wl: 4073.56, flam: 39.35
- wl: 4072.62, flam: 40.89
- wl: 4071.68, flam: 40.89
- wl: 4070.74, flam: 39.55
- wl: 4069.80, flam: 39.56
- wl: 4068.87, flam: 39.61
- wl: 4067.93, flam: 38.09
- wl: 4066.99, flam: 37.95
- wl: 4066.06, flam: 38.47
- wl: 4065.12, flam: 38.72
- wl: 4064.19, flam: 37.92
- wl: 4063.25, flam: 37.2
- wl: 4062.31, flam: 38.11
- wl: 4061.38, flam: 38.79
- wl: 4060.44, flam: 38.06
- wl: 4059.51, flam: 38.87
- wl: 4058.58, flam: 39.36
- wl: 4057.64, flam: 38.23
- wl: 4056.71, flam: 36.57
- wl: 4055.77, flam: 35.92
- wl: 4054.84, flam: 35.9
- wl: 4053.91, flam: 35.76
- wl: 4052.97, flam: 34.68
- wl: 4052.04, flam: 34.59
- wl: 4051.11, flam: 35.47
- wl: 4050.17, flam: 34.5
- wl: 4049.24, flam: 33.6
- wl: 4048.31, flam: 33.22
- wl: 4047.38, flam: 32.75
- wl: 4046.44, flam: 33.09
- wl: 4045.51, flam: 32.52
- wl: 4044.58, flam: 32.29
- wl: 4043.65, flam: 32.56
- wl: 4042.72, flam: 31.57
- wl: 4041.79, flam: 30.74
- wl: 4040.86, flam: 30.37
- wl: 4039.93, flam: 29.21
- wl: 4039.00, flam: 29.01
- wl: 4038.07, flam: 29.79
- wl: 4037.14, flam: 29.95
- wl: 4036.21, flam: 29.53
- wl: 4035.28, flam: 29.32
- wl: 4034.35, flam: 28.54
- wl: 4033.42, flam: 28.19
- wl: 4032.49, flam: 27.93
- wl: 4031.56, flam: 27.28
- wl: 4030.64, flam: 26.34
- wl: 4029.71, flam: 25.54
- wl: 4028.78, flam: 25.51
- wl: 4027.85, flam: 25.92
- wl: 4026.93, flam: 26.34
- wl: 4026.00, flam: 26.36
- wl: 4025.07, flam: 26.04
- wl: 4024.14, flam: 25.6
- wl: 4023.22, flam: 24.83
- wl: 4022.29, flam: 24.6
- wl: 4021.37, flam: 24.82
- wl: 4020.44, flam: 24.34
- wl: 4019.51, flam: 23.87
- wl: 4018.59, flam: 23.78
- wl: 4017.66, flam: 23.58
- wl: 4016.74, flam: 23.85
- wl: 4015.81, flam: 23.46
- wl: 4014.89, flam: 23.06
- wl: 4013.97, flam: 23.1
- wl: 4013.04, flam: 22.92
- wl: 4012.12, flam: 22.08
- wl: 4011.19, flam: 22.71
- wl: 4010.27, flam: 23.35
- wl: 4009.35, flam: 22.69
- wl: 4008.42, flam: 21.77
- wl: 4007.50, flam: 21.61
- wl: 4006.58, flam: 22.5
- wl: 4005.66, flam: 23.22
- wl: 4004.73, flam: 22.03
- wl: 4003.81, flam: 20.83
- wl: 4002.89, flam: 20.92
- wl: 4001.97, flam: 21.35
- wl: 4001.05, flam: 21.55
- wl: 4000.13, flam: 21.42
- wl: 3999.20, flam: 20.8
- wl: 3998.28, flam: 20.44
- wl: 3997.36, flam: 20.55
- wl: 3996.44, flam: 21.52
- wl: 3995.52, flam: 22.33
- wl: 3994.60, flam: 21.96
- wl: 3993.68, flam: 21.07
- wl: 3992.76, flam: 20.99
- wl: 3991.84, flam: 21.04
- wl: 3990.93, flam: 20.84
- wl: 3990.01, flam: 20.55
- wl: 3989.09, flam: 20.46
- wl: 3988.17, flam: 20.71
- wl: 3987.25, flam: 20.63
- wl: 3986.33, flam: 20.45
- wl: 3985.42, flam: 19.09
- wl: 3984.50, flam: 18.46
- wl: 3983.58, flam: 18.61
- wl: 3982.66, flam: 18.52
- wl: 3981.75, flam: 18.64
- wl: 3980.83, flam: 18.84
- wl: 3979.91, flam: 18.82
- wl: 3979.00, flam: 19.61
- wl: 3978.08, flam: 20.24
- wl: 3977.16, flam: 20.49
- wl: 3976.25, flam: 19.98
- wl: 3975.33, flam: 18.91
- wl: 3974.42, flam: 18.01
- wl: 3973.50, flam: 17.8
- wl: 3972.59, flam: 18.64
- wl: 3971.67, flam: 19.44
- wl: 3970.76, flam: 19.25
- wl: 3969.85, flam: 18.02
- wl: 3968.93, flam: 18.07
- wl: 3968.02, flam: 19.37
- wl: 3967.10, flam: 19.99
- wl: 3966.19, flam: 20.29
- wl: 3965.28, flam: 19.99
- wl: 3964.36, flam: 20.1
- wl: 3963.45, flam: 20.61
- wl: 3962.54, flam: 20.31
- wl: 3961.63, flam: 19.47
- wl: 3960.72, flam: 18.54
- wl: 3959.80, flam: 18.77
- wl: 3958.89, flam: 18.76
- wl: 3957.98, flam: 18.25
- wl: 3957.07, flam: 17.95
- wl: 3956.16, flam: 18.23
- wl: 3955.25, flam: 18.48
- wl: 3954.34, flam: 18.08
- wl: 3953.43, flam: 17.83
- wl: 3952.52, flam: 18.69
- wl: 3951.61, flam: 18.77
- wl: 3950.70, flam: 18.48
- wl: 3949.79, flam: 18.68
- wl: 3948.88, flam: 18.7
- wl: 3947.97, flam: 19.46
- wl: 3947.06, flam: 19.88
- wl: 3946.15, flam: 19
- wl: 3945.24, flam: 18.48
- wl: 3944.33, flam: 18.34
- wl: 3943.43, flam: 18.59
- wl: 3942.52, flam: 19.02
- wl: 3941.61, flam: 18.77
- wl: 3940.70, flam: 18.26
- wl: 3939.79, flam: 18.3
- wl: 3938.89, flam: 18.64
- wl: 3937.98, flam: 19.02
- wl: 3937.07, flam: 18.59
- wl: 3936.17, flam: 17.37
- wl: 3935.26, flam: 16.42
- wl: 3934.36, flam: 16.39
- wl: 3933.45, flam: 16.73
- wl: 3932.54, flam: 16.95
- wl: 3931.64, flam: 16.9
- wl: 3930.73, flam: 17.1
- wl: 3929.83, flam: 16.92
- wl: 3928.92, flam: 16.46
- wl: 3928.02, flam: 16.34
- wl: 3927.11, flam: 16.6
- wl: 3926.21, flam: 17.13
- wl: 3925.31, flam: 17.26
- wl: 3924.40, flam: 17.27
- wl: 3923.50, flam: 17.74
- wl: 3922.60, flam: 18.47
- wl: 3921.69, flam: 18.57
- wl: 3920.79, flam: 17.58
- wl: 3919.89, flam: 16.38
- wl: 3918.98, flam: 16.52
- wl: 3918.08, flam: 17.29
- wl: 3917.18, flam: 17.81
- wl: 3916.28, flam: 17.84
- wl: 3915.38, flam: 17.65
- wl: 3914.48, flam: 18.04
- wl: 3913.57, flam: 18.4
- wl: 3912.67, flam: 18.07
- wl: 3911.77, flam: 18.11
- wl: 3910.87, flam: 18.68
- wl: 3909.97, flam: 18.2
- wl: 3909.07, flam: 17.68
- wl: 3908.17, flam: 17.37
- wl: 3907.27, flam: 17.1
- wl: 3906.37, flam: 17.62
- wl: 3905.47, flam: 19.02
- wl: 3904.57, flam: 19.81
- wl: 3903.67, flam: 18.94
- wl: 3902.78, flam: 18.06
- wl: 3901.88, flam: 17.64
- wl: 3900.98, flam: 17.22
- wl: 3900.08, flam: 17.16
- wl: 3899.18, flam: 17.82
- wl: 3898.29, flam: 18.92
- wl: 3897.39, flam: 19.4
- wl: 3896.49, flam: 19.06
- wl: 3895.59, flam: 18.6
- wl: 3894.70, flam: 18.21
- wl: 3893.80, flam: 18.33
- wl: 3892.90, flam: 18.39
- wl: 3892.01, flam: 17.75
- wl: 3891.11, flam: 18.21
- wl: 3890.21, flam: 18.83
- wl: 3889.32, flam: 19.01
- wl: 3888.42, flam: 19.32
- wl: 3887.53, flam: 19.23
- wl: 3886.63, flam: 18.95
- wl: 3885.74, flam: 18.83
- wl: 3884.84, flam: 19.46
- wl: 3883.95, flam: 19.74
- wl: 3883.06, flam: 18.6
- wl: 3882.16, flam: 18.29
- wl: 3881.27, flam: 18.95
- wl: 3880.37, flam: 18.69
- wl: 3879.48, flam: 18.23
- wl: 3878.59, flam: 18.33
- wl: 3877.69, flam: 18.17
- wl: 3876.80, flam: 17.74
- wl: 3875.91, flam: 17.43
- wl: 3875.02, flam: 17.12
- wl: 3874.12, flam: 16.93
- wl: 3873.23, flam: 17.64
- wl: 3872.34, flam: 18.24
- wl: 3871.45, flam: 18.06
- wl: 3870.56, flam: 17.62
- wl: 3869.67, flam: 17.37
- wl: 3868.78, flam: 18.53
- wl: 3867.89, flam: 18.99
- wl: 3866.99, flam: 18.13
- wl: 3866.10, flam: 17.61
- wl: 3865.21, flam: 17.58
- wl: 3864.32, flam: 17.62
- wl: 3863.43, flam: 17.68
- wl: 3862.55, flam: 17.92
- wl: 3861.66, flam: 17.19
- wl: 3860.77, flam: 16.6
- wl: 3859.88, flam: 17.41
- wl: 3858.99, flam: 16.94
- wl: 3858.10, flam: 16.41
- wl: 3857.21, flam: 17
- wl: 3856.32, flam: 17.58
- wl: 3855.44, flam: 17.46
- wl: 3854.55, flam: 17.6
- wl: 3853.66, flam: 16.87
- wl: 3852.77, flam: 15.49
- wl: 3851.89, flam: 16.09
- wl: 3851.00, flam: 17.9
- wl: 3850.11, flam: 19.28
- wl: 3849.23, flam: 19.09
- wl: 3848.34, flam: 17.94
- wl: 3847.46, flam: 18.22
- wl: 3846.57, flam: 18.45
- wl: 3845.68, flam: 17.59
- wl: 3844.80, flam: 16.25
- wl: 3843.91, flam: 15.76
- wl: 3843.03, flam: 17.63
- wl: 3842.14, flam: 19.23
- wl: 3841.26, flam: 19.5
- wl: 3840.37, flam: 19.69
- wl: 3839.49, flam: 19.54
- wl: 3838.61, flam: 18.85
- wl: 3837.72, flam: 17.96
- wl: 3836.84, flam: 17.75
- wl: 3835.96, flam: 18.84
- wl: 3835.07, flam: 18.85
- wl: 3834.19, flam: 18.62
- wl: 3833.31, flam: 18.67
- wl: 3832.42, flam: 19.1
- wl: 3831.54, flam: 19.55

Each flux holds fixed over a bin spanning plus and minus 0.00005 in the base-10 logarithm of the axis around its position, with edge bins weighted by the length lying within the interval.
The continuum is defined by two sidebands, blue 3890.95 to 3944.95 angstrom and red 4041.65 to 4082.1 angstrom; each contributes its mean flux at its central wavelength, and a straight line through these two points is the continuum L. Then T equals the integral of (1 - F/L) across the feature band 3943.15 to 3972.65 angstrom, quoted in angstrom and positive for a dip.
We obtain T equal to 5.31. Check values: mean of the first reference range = 17.8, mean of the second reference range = 37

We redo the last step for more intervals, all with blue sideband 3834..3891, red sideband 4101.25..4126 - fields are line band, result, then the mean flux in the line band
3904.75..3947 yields 3.7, 17.7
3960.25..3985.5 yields 1.6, 19.2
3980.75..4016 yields -0.2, 21.2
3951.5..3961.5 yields 0.9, 18.4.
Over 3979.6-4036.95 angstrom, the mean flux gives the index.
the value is 22.9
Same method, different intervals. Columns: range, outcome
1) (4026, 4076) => 34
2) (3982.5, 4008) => 20.9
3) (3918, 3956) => 17.9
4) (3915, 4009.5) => 19.1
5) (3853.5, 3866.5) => 17.3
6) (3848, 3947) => 17.9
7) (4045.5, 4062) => 35.8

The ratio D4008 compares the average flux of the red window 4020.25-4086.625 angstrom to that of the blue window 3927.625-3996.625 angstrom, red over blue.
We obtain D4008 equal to 1.8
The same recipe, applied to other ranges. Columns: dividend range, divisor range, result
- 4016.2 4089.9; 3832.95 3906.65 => 1.83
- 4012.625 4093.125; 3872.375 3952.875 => 1.80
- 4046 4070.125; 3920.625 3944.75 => 2.08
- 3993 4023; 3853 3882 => 1.27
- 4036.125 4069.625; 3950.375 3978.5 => 1.83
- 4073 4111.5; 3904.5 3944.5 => 1.79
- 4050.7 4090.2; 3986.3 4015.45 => 1.72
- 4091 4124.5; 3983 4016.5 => 1.20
